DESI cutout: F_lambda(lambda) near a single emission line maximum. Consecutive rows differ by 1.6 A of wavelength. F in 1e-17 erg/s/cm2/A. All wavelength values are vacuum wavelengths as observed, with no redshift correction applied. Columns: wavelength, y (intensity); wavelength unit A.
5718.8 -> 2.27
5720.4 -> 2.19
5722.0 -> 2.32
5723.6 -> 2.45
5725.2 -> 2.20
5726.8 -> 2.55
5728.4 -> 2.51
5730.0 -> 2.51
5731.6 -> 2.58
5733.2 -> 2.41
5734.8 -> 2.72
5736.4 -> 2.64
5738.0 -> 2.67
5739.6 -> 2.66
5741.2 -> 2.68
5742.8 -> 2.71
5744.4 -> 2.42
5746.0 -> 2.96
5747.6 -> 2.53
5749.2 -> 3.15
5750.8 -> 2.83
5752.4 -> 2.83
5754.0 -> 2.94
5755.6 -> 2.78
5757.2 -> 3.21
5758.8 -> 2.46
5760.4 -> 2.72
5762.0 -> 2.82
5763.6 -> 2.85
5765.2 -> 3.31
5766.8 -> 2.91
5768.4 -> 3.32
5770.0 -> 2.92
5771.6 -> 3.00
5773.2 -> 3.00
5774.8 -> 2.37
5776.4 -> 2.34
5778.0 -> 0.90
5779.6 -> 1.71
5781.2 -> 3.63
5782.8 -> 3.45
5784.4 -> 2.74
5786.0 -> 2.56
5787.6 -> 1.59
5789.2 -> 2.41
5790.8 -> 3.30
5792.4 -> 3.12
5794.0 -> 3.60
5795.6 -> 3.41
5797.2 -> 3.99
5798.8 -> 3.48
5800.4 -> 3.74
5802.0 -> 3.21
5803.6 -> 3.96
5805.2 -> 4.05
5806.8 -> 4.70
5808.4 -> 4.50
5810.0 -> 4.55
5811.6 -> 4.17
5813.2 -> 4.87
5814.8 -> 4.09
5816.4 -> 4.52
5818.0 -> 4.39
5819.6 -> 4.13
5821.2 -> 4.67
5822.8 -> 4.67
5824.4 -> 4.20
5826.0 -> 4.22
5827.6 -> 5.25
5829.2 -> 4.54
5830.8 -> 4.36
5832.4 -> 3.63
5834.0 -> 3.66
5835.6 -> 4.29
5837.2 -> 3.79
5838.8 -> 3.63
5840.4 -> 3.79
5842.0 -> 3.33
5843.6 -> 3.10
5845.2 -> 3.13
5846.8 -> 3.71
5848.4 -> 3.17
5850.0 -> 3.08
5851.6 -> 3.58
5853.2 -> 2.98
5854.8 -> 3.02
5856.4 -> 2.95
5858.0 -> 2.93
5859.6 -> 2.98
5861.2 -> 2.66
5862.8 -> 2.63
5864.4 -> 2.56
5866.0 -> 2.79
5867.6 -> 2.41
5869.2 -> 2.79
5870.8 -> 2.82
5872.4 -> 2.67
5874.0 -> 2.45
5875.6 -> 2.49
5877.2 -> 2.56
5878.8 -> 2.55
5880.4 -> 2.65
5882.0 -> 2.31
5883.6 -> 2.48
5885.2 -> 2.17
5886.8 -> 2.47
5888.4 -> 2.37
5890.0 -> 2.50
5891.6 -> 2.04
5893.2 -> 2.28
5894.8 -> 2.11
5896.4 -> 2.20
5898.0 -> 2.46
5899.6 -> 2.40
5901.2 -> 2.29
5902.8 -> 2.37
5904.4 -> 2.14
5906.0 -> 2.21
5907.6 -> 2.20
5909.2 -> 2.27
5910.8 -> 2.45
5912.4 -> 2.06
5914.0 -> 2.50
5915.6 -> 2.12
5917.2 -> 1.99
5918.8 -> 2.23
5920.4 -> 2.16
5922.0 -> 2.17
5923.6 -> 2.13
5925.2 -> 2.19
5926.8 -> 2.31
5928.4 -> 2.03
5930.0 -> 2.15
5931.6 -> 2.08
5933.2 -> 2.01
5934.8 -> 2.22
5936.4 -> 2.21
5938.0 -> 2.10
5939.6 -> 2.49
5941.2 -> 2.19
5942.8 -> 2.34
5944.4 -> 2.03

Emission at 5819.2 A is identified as C IV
